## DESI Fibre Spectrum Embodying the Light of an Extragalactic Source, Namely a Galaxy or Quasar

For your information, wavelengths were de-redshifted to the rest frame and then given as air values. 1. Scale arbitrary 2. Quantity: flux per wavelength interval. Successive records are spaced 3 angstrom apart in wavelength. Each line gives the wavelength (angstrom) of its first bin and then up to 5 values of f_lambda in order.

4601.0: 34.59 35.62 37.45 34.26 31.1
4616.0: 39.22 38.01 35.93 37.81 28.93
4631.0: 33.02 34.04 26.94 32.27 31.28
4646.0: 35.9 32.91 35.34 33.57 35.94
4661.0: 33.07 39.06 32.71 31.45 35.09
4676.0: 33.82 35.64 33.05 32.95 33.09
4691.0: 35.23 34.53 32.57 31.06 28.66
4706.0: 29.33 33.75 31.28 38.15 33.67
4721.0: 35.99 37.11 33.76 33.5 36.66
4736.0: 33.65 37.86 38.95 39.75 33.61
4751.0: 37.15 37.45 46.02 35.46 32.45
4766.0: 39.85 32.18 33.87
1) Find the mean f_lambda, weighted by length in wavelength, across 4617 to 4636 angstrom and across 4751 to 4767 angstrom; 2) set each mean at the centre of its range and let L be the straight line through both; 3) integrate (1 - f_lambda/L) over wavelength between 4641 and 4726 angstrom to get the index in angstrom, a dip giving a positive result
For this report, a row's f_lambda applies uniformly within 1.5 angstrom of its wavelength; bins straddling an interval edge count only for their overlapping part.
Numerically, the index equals 5.4 angstrom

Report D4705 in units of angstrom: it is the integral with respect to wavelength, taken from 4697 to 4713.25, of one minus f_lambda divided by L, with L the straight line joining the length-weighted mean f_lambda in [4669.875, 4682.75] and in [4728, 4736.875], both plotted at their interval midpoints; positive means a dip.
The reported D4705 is 1.6 angstrom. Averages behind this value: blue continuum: 34.1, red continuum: 34.6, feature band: 31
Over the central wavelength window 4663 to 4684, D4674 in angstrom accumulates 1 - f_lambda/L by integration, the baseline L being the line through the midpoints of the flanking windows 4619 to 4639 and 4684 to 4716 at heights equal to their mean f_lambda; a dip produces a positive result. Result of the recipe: -0.9 angstrom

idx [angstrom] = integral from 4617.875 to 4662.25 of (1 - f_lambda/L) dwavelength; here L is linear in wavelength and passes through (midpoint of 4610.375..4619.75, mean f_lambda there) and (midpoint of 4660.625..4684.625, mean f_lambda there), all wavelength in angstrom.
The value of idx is 1.8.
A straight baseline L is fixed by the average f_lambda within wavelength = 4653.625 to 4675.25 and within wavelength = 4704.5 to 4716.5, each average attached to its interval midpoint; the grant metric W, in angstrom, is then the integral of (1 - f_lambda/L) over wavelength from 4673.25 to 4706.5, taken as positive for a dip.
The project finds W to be 0.8 angstrom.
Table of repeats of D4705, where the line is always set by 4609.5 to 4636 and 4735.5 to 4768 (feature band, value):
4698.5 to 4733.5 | 3.07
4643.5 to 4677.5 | 1.04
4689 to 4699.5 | 0.70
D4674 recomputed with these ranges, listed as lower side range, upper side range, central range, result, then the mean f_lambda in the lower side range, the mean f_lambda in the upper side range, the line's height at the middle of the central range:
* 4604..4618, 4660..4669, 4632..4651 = 1.5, 35.6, 34.9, 35.2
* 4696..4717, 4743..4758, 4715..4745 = -0.4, 32.1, 38.6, 35.6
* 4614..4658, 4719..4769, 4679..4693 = 0.5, 34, 36.7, 35.2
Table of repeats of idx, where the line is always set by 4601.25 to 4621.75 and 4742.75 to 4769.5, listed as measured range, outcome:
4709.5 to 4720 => 0.7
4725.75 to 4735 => 0.6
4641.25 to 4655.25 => 0.9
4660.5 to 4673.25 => 0.7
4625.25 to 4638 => 1.6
